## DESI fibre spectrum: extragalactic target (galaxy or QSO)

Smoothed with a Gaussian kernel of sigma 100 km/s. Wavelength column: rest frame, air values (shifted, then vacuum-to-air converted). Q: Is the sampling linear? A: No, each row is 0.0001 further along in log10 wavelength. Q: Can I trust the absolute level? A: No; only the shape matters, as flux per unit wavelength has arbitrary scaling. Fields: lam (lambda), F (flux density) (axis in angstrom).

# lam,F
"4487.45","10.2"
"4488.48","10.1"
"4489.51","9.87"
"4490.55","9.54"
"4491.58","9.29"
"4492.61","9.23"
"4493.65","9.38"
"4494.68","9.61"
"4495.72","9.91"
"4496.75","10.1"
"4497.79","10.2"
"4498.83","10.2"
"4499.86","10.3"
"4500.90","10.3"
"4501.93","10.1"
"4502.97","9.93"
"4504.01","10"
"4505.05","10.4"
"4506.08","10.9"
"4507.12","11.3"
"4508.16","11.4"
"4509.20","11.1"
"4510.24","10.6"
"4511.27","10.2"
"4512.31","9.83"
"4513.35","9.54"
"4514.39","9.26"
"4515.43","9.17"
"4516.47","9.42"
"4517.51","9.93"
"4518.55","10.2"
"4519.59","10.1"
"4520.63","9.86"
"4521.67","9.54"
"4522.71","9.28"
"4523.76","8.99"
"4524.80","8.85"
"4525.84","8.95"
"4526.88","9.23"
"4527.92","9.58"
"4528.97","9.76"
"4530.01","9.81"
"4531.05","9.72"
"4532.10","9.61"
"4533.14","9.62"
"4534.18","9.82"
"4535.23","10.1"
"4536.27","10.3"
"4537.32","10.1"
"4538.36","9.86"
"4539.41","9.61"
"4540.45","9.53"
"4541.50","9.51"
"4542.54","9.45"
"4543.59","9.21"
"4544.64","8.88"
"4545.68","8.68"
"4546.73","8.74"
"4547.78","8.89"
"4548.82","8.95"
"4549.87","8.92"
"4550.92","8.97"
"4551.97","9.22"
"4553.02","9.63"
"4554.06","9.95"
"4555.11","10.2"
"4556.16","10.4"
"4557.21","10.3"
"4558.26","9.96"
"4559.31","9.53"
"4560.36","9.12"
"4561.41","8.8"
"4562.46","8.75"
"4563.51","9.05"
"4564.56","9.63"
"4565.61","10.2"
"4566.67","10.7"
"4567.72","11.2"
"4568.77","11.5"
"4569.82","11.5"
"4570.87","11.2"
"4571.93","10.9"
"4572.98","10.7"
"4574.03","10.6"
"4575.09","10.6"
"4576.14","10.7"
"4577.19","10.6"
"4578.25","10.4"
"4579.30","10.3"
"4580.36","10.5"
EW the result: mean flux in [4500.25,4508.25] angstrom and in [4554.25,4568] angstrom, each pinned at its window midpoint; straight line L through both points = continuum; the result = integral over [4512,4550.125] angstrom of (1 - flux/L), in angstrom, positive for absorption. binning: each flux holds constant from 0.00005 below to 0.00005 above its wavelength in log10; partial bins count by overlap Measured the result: 2.6 angstrom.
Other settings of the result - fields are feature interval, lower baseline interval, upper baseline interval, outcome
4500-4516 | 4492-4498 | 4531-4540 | -0.8 angstrom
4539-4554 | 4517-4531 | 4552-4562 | 0.8 angstrom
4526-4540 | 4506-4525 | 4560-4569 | 0.2 angstrom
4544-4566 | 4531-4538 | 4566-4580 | 2.2 angstrom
